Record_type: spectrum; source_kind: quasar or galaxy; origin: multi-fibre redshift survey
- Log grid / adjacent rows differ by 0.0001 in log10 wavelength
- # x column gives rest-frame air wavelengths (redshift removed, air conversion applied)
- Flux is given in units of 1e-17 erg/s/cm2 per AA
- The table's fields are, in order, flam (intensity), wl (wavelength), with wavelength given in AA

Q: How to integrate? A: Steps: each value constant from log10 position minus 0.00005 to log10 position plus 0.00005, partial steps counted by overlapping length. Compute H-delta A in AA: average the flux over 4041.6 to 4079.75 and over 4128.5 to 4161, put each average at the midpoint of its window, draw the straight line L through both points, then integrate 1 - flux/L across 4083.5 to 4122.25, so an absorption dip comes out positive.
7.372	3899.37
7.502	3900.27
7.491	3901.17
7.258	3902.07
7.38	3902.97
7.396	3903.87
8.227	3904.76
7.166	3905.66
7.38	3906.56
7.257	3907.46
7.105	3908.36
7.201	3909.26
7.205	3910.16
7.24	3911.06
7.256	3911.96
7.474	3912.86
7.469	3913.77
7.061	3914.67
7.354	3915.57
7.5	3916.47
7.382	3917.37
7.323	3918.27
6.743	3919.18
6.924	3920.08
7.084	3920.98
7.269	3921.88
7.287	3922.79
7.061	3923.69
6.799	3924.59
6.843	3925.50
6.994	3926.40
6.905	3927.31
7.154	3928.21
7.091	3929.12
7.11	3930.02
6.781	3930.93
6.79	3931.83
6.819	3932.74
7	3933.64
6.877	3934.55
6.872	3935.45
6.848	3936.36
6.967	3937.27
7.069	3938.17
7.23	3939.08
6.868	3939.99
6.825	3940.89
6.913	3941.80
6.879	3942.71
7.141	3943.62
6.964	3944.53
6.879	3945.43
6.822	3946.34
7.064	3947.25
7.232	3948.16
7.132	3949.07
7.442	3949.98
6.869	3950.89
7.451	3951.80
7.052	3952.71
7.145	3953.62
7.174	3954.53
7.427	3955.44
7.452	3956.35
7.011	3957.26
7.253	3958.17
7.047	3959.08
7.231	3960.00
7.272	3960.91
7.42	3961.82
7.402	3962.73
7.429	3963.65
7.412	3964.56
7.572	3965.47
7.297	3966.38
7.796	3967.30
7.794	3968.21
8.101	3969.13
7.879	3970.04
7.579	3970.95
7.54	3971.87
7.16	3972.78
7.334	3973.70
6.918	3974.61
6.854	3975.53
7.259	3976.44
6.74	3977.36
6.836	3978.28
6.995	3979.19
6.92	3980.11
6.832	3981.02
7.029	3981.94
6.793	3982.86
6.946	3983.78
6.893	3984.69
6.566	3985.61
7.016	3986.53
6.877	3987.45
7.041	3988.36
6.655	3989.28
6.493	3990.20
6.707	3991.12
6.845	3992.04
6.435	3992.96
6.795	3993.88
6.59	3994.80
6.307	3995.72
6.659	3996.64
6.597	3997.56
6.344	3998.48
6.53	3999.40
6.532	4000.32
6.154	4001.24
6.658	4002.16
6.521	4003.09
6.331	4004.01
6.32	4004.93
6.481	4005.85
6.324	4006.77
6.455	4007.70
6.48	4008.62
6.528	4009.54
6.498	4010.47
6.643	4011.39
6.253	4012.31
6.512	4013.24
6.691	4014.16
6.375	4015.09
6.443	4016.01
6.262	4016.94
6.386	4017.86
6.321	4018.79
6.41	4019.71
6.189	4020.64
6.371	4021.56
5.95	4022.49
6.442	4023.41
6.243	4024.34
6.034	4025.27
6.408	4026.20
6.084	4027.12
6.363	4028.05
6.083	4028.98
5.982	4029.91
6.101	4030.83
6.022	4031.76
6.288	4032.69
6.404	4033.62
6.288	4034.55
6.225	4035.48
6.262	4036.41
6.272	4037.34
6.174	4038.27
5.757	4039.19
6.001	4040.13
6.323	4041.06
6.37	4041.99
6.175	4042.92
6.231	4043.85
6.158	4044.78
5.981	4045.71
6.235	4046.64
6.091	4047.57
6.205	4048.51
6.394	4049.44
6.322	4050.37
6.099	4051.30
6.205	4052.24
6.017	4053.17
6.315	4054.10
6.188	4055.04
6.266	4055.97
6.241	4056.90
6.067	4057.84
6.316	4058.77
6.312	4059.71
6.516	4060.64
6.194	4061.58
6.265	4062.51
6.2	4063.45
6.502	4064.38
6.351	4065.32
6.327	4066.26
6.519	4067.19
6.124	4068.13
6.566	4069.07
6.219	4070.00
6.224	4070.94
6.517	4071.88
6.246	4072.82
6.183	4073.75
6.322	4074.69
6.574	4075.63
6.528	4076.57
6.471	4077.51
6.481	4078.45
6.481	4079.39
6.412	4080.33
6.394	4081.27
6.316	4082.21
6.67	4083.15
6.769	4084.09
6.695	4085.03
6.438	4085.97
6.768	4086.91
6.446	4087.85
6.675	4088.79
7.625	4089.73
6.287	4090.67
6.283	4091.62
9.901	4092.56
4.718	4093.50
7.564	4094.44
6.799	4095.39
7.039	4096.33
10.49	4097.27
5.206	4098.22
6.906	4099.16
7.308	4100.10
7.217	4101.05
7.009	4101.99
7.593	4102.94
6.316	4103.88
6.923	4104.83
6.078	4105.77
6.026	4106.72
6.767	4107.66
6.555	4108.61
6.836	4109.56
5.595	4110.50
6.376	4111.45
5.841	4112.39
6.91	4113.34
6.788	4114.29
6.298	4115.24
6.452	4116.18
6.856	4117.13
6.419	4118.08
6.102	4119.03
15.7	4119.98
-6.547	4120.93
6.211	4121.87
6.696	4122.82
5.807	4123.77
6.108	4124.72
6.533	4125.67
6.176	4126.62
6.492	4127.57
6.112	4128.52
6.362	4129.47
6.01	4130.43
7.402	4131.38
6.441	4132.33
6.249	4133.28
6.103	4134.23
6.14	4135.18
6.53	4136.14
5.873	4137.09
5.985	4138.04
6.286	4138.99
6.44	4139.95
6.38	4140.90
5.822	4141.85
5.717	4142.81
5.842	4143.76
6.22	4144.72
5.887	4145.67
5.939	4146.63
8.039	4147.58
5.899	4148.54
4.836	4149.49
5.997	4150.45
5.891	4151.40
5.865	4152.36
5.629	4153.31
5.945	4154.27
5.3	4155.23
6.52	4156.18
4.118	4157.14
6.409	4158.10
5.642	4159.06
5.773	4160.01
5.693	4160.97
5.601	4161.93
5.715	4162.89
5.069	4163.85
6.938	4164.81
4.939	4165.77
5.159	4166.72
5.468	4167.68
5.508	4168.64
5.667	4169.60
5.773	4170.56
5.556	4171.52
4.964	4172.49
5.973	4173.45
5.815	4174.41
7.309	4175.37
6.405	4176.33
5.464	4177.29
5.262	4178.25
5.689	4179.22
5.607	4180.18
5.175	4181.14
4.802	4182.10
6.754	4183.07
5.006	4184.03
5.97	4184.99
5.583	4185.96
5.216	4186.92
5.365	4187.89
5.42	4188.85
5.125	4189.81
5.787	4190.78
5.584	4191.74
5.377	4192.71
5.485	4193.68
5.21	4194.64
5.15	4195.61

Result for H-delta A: -3.0 AA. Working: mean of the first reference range 6.29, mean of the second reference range 6.04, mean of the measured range 6.64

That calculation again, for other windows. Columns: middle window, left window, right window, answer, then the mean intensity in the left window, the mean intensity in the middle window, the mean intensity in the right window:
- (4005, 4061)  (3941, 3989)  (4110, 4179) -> 3.8 AA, 7.17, 6.27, 5.98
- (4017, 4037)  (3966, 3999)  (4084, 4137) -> 1.8 AA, 6.98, 6.23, 6.55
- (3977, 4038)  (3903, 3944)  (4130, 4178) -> 1.8 AA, 7.12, 6.48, 5.92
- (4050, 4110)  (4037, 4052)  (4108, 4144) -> -3.8 AA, 6.17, 6.58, 6.21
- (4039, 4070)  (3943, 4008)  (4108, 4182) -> 1.3 AA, 6.99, 6.24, 5.98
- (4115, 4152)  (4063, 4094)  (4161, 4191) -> -0.8 AA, 6.52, 6.14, 5.61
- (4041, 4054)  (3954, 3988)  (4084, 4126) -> 1.3 AA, 7.22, 6.2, 6.61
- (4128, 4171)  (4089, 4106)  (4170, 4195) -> 1.7 AA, 7.08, 5.94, 5.6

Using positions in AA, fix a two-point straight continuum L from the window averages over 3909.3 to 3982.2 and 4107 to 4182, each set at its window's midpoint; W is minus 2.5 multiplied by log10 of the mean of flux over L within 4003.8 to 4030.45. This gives 0.07 mag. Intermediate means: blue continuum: 7.16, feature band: 6.34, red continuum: 5.98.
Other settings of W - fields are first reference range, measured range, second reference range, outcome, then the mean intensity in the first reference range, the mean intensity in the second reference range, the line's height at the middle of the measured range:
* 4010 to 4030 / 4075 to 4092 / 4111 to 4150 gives -0.06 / 6.32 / 6.19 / 6.24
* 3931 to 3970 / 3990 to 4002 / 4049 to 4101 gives 0.07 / 7.18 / 6.56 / 6.95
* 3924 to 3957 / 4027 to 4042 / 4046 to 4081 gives 0.05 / 7.02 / 6.31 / 6.48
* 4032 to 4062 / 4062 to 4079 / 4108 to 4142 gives -0.03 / 6.21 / 6.24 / 6.22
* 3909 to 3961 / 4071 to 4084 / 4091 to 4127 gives 0.04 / 7.09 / 6.57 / 6.67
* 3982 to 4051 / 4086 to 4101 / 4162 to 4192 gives -0.17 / 6.4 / 5.62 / 6.02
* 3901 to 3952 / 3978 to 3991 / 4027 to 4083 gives -0.02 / 7.12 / 6.27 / 6.73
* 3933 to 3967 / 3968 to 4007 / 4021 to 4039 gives -0.02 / 7.14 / 6.21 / 6.7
